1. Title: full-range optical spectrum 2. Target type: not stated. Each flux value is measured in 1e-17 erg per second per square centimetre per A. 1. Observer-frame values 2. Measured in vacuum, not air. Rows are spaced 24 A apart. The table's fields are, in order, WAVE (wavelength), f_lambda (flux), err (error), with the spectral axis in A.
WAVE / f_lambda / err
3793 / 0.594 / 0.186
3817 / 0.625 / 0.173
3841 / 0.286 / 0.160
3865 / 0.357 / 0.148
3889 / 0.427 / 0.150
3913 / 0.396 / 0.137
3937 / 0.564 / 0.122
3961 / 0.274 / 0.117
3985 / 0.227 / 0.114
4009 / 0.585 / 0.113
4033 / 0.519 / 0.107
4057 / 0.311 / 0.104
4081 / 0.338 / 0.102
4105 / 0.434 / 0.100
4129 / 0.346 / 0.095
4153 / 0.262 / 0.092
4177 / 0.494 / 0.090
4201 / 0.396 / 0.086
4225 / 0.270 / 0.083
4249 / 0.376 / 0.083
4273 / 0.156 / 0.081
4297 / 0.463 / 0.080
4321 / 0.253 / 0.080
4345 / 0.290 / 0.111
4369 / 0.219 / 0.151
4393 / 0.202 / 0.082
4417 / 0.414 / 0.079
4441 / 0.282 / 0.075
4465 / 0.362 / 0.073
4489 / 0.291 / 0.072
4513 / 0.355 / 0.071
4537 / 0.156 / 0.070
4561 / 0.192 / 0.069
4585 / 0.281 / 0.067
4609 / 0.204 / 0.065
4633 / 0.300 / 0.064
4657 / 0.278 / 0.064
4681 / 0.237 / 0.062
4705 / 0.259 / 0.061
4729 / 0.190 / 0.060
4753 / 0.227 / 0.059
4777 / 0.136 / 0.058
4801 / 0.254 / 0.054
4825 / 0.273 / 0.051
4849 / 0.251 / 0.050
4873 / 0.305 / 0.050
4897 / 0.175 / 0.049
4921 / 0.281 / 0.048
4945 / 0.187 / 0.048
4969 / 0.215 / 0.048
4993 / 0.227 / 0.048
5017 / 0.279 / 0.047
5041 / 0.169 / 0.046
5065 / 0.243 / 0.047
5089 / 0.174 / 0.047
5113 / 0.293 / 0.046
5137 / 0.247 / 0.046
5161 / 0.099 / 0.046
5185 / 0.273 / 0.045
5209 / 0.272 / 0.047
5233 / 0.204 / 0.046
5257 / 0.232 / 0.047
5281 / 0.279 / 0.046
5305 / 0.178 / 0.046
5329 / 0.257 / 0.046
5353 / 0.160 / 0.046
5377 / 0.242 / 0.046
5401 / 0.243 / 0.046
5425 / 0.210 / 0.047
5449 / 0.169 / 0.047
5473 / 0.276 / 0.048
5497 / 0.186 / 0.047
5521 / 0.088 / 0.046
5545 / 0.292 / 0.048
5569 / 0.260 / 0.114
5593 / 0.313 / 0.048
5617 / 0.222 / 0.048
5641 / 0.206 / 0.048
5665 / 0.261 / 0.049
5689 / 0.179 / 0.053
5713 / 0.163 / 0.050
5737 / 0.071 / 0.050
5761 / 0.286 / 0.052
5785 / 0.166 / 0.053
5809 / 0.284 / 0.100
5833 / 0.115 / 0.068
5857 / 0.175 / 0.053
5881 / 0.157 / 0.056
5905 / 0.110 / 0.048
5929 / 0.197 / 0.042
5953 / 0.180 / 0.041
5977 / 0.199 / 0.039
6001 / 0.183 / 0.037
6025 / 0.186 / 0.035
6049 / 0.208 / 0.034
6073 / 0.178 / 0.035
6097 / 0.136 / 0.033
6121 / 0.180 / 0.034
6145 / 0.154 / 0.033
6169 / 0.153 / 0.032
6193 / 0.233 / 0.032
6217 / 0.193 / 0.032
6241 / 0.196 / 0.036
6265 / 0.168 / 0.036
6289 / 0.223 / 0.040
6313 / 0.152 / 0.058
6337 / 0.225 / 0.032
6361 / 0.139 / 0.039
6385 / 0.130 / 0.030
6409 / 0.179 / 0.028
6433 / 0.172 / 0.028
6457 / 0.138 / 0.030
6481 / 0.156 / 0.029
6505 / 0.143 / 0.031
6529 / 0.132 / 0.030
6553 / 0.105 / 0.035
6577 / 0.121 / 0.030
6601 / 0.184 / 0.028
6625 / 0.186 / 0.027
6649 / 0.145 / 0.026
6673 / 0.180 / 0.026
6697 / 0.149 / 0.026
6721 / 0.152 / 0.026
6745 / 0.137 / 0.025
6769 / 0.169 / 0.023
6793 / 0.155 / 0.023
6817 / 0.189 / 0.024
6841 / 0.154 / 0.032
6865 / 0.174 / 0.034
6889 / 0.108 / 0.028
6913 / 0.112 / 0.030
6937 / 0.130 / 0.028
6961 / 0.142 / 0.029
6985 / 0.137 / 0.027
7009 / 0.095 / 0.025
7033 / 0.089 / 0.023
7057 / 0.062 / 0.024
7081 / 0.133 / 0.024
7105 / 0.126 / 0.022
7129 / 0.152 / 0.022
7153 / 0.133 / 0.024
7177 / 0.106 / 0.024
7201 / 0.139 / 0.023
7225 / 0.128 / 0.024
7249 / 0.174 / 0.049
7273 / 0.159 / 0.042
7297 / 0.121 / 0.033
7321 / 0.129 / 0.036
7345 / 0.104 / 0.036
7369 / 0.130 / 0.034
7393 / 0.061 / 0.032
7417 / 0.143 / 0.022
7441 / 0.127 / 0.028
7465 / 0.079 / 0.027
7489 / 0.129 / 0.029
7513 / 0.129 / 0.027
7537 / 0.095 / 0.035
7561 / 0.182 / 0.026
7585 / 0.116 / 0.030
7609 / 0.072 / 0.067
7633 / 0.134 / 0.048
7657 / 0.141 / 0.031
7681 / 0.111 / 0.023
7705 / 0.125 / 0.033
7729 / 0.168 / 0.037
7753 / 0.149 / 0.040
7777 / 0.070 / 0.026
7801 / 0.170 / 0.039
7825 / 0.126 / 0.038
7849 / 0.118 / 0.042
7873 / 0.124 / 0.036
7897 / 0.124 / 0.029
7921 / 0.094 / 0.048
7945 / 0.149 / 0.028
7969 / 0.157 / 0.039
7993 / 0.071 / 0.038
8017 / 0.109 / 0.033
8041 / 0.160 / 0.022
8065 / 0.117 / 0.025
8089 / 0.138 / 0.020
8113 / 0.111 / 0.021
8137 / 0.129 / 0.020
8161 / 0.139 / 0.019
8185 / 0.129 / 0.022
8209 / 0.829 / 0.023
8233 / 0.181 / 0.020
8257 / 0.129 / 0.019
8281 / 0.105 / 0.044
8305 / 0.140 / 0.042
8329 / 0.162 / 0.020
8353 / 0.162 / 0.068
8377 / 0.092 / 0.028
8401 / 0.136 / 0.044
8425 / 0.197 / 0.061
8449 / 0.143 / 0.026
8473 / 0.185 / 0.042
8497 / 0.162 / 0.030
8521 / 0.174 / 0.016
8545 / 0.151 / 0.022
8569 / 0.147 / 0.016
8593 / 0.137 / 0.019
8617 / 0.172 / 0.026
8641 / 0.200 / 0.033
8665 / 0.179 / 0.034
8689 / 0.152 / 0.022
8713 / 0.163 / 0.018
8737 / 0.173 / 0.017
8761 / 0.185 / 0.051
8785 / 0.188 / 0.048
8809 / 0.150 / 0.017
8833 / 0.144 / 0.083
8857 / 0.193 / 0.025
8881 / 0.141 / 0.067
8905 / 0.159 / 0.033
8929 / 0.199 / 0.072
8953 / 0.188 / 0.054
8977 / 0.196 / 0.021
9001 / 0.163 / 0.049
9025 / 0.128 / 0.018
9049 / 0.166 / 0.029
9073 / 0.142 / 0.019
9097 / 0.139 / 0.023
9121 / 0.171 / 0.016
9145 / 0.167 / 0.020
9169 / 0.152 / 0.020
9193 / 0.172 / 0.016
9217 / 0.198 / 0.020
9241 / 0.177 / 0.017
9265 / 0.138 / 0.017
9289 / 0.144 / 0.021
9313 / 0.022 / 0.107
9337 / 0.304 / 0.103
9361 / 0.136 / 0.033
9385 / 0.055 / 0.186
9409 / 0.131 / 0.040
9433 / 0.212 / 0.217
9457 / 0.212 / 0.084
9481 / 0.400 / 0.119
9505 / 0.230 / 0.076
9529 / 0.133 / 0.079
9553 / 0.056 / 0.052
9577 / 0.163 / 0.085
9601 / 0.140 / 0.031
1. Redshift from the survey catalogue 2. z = 1.203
